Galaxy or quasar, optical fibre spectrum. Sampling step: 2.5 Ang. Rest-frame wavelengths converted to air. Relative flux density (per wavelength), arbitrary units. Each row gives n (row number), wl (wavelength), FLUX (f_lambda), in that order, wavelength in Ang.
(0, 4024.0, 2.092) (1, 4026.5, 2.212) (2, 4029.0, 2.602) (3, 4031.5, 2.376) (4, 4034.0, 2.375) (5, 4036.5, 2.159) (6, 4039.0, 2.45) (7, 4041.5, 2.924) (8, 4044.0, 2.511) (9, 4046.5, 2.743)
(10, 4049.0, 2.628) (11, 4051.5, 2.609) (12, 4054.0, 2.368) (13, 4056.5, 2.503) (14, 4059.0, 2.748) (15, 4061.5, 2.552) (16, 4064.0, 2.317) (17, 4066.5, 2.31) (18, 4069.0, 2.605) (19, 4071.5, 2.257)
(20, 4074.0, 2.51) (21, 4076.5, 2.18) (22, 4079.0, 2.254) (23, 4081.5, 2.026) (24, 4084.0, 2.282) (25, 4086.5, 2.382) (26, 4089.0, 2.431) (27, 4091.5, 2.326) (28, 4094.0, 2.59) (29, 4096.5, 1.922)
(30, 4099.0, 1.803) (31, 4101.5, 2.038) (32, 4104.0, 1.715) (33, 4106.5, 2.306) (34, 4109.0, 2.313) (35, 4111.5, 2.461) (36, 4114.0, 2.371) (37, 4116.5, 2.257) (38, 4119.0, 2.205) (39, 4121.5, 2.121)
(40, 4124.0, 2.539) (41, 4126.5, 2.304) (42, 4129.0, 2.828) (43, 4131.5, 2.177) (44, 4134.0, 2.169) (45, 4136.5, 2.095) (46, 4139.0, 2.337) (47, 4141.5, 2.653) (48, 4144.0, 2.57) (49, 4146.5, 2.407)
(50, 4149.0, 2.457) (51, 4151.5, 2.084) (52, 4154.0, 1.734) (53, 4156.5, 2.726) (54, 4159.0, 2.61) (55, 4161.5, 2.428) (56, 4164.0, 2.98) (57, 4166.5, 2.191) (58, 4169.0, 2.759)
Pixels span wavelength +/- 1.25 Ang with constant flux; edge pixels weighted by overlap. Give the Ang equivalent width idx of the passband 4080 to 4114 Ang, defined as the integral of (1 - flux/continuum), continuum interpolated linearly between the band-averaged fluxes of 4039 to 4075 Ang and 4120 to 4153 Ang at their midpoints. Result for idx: 3.4 Ang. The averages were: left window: 2.54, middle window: 2.21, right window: 2.36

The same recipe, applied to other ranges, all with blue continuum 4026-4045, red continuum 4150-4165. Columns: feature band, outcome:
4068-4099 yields 1.9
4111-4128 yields 0.8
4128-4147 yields 0.2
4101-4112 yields 1.3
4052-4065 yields -0.3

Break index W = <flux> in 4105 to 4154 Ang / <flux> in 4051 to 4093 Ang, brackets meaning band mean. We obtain 0.98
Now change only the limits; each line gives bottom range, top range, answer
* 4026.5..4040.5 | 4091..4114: 0.91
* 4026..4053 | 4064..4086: 0.92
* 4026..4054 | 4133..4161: 0.94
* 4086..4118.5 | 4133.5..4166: 1.08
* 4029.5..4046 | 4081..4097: 0.93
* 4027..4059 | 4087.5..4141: 0.90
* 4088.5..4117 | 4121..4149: 1.09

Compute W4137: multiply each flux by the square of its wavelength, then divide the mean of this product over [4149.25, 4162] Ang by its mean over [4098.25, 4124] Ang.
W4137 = 1.1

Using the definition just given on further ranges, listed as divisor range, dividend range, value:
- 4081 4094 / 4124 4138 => 1.02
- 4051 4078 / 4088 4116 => 0.92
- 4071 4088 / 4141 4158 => 1.08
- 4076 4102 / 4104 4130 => 1.07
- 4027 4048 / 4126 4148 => 1.00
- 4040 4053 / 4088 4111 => 0.83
